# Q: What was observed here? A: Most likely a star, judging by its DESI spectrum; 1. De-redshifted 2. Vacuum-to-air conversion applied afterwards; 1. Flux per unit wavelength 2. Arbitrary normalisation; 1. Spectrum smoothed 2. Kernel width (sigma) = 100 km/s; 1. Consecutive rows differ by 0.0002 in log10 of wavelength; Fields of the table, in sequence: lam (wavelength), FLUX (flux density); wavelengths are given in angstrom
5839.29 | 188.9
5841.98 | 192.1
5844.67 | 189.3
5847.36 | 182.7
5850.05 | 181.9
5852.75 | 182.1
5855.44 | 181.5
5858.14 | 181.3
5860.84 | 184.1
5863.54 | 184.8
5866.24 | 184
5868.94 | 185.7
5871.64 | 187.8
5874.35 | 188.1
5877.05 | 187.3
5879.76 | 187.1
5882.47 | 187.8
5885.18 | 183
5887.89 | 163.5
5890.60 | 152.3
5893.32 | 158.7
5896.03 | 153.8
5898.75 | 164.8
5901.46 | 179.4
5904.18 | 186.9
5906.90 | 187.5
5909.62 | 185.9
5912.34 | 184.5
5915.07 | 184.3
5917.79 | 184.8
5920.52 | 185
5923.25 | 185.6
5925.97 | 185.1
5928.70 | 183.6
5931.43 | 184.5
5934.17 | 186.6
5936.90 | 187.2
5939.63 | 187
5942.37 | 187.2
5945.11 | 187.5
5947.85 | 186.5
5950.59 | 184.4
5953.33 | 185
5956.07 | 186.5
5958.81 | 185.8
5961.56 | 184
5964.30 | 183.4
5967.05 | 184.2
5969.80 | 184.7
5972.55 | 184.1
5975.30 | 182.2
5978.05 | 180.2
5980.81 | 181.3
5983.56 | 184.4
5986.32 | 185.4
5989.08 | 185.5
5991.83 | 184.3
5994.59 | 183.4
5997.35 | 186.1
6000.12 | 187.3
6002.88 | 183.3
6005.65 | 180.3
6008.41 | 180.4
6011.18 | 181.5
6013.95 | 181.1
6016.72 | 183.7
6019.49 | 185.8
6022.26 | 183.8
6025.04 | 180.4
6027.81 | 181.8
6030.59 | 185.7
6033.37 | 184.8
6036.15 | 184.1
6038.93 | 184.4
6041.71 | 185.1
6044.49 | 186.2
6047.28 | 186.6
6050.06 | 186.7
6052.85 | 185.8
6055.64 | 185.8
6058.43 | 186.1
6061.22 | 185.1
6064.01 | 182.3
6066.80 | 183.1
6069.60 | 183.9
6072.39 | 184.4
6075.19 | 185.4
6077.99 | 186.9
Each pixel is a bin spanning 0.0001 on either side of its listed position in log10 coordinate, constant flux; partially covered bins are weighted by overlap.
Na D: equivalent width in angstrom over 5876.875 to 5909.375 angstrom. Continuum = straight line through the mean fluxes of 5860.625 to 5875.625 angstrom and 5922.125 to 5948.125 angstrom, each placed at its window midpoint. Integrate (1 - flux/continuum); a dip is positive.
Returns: 2.0 angstrom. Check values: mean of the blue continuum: 186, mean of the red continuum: 186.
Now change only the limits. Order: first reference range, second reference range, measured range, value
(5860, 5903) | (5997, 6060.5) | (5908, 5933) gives -0.8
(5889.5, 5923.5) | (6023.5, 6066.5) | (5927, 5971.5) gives -1.6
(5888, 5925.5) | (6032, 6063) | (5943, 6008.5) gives -1.3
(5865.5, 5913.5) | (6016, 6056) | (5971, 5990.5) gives -0.1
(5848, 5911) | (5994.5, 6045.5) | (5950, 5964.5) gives -0.3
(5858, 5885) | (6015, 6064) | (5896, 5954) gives 0.6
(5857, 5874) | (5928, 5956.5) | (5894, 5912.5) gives 0.9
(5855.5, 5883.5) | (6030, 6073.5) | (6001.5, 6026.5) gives 0.4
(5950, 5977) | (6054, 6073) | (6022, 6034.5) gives 0.1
